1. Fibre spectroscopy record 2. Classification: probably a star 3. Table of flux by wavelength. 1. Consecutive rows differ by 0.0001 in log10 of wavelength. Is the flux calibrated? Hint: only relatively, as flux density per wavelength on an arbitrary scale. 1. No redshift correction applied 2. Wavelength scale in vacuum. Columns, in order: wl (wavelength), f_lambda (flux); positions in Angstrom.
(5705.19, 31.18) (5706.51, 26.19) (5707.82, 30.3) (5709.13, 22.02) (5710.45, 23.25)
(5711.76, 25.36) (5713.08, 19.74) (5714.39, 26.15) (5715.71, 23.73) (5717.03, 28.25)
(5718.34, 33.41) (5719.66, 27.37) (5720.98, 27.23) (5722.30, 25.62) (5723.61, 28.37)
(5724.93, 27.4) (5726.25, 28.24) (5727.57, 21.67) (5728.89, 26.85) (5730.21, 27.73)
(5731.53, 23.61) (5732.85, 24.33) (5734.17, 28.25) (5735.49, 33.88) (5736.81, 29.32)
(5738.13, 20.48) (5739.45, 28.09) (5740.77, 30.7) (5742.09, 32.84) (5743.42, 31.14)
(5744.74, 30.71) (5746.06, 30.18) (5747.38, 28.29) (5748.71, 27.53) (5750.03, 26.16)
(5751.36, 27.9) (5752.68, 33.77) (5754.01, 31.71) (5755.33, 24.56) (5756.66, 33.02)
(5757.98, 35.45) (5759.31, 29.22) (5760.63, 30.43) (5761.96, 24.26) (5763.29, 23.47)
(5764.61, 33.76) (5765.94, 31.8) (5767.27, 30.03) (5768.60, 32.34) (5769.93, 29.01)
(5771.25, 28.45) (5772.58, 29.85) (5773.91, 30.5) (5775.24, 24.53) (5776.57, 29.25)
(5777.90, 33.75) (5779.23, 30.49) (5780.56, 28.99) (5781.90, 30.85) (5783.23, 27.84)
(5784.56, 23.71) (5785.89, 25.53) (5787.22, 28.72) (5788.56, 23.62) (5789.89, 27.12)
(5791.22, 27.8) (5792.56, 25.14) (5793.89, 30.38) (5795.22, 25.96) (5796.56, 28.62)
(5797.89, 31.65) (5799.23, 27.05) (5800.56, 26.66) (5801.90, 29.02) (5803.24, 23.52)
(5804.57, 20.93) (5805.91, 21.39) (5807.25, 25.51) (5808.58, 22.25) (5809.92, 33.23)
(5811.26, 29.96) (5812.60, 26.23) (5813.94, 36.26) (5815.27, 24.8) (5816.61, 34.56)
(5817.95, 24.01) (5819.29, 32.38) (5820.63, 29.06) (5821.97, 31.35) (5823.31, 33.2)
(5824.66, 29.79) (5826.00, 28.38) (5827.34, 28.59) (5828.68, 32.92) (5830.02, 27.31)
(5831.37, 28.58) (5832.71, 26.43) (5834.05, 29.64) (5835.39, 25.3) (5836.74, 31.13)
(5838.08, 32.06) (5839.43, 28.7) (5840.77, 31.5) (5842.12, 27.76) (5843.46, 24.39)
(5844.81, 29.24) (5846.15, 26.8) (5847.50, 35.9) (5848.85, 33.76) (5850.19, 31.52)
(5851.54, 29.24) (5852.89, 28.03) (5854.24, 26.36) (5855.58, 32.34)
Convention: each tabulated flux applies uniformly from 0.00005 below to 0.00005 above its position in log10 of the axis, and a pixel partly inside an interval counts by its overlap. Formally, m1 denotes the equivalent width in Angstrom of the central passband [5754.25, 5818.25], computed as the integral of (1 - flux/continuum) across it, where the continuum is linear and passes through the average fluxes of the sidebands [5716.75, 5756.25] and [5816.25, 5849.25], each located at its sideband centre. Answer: 1.4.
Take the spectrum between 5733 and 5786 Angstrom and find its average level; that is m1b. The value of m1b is 29.3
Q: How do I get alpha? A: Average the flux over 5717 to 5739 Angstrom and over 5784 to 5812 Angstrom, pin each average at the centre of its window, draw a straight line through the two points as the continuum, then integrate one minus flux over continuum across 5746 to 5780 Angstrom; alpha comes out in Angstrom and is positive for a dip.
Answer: -3.5 Angstrom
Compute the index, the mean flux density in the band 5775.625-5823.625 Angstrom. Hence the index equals 28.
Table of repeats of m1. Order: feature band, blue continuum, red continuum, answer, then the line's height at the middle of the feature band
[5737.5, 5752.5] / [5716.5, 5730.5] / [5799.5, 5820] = -0.7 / 27.4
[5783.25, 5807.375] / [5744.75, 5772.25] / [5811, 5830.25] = 2.9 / 29.8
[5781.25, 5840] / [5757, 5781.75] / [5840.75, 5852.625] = 3.4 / 29.8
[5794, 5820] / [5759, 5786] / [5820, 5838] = 1.5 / 29.3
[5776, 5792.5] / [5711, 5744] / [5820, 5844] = 0.2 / 28.3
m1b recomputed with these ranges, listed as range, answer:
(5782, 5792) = 26.6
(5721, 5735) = 26.3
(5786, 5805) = 26.9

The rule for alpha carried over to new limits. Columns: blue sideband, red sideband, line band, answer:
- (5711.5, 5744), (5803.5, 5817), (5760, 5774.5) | -1.18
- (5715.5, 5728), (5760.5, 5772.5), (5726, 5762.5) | -0.36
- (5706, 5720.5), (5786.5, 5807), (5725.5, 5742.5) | -0.77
